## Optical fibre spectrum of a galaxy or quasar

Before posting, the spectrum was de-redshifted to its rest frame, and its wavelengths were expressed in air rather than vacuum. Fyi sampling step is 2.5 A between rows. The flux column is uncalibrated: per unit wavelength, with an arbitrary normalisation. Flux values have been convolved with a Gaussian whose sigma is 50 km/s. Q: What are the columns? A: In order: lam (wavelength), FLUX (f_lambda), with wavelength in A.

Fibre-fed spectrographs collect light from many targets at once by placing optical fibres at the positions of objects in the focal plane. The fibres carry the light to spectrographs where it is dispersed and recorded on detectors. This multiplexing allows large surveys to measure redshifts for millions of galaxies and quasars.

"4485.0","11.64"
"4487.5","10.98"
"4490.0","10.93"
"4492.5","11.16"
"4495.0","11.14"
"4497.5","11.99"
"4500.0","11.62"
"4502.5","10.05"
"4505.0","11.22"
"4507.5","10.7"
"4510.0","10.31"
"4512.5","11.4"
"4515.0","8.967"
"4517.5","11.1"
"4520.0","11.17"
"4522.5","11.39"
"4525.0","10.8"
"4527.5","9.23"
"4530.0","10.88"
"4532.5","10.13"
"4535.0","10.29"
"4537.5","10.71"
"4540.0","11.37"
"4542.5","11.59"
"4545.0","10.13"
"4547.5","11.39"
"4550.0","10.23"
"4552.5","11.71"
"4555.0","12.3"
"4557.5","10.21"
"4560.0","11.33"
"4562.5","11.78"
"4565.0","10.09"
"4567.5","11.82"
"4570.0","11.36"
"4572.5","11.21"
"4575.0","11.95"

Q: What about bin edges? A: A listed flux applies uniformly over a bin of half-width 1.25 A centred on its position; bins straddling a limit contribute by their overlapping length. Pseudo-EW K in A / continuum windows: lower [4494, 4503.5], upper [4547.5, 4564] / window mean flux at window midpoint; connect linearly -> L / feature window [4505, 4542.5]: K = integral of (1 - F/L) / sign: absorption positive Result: 1.9 A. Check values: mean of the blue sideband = 11.2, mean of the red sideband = 11.3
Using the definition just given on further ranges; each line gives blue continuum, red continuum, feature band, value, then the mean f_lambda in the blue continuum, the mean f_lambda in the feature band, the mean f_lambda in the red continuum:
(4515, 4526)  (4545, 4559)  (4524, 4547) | 0.8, 10.9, 10.6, 11.1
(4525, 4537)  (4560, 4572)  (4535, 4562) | -0.8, 10.2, 11.1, 11.3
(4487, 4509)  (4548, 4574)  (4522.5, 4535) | 0.9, 11.1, 10.4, 11.2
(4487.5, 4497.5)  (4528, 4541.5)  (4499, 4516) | 0.6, 11.2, 10.6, 10.6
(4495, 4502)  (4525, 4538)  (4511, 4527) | 0.0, 11.5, 10.7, 10.3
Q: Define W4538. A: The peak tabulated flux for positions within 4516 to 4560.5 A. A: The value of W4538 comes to 12.3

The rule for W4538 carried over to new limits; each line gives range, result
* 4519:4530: 11.39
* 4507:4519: 11.4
